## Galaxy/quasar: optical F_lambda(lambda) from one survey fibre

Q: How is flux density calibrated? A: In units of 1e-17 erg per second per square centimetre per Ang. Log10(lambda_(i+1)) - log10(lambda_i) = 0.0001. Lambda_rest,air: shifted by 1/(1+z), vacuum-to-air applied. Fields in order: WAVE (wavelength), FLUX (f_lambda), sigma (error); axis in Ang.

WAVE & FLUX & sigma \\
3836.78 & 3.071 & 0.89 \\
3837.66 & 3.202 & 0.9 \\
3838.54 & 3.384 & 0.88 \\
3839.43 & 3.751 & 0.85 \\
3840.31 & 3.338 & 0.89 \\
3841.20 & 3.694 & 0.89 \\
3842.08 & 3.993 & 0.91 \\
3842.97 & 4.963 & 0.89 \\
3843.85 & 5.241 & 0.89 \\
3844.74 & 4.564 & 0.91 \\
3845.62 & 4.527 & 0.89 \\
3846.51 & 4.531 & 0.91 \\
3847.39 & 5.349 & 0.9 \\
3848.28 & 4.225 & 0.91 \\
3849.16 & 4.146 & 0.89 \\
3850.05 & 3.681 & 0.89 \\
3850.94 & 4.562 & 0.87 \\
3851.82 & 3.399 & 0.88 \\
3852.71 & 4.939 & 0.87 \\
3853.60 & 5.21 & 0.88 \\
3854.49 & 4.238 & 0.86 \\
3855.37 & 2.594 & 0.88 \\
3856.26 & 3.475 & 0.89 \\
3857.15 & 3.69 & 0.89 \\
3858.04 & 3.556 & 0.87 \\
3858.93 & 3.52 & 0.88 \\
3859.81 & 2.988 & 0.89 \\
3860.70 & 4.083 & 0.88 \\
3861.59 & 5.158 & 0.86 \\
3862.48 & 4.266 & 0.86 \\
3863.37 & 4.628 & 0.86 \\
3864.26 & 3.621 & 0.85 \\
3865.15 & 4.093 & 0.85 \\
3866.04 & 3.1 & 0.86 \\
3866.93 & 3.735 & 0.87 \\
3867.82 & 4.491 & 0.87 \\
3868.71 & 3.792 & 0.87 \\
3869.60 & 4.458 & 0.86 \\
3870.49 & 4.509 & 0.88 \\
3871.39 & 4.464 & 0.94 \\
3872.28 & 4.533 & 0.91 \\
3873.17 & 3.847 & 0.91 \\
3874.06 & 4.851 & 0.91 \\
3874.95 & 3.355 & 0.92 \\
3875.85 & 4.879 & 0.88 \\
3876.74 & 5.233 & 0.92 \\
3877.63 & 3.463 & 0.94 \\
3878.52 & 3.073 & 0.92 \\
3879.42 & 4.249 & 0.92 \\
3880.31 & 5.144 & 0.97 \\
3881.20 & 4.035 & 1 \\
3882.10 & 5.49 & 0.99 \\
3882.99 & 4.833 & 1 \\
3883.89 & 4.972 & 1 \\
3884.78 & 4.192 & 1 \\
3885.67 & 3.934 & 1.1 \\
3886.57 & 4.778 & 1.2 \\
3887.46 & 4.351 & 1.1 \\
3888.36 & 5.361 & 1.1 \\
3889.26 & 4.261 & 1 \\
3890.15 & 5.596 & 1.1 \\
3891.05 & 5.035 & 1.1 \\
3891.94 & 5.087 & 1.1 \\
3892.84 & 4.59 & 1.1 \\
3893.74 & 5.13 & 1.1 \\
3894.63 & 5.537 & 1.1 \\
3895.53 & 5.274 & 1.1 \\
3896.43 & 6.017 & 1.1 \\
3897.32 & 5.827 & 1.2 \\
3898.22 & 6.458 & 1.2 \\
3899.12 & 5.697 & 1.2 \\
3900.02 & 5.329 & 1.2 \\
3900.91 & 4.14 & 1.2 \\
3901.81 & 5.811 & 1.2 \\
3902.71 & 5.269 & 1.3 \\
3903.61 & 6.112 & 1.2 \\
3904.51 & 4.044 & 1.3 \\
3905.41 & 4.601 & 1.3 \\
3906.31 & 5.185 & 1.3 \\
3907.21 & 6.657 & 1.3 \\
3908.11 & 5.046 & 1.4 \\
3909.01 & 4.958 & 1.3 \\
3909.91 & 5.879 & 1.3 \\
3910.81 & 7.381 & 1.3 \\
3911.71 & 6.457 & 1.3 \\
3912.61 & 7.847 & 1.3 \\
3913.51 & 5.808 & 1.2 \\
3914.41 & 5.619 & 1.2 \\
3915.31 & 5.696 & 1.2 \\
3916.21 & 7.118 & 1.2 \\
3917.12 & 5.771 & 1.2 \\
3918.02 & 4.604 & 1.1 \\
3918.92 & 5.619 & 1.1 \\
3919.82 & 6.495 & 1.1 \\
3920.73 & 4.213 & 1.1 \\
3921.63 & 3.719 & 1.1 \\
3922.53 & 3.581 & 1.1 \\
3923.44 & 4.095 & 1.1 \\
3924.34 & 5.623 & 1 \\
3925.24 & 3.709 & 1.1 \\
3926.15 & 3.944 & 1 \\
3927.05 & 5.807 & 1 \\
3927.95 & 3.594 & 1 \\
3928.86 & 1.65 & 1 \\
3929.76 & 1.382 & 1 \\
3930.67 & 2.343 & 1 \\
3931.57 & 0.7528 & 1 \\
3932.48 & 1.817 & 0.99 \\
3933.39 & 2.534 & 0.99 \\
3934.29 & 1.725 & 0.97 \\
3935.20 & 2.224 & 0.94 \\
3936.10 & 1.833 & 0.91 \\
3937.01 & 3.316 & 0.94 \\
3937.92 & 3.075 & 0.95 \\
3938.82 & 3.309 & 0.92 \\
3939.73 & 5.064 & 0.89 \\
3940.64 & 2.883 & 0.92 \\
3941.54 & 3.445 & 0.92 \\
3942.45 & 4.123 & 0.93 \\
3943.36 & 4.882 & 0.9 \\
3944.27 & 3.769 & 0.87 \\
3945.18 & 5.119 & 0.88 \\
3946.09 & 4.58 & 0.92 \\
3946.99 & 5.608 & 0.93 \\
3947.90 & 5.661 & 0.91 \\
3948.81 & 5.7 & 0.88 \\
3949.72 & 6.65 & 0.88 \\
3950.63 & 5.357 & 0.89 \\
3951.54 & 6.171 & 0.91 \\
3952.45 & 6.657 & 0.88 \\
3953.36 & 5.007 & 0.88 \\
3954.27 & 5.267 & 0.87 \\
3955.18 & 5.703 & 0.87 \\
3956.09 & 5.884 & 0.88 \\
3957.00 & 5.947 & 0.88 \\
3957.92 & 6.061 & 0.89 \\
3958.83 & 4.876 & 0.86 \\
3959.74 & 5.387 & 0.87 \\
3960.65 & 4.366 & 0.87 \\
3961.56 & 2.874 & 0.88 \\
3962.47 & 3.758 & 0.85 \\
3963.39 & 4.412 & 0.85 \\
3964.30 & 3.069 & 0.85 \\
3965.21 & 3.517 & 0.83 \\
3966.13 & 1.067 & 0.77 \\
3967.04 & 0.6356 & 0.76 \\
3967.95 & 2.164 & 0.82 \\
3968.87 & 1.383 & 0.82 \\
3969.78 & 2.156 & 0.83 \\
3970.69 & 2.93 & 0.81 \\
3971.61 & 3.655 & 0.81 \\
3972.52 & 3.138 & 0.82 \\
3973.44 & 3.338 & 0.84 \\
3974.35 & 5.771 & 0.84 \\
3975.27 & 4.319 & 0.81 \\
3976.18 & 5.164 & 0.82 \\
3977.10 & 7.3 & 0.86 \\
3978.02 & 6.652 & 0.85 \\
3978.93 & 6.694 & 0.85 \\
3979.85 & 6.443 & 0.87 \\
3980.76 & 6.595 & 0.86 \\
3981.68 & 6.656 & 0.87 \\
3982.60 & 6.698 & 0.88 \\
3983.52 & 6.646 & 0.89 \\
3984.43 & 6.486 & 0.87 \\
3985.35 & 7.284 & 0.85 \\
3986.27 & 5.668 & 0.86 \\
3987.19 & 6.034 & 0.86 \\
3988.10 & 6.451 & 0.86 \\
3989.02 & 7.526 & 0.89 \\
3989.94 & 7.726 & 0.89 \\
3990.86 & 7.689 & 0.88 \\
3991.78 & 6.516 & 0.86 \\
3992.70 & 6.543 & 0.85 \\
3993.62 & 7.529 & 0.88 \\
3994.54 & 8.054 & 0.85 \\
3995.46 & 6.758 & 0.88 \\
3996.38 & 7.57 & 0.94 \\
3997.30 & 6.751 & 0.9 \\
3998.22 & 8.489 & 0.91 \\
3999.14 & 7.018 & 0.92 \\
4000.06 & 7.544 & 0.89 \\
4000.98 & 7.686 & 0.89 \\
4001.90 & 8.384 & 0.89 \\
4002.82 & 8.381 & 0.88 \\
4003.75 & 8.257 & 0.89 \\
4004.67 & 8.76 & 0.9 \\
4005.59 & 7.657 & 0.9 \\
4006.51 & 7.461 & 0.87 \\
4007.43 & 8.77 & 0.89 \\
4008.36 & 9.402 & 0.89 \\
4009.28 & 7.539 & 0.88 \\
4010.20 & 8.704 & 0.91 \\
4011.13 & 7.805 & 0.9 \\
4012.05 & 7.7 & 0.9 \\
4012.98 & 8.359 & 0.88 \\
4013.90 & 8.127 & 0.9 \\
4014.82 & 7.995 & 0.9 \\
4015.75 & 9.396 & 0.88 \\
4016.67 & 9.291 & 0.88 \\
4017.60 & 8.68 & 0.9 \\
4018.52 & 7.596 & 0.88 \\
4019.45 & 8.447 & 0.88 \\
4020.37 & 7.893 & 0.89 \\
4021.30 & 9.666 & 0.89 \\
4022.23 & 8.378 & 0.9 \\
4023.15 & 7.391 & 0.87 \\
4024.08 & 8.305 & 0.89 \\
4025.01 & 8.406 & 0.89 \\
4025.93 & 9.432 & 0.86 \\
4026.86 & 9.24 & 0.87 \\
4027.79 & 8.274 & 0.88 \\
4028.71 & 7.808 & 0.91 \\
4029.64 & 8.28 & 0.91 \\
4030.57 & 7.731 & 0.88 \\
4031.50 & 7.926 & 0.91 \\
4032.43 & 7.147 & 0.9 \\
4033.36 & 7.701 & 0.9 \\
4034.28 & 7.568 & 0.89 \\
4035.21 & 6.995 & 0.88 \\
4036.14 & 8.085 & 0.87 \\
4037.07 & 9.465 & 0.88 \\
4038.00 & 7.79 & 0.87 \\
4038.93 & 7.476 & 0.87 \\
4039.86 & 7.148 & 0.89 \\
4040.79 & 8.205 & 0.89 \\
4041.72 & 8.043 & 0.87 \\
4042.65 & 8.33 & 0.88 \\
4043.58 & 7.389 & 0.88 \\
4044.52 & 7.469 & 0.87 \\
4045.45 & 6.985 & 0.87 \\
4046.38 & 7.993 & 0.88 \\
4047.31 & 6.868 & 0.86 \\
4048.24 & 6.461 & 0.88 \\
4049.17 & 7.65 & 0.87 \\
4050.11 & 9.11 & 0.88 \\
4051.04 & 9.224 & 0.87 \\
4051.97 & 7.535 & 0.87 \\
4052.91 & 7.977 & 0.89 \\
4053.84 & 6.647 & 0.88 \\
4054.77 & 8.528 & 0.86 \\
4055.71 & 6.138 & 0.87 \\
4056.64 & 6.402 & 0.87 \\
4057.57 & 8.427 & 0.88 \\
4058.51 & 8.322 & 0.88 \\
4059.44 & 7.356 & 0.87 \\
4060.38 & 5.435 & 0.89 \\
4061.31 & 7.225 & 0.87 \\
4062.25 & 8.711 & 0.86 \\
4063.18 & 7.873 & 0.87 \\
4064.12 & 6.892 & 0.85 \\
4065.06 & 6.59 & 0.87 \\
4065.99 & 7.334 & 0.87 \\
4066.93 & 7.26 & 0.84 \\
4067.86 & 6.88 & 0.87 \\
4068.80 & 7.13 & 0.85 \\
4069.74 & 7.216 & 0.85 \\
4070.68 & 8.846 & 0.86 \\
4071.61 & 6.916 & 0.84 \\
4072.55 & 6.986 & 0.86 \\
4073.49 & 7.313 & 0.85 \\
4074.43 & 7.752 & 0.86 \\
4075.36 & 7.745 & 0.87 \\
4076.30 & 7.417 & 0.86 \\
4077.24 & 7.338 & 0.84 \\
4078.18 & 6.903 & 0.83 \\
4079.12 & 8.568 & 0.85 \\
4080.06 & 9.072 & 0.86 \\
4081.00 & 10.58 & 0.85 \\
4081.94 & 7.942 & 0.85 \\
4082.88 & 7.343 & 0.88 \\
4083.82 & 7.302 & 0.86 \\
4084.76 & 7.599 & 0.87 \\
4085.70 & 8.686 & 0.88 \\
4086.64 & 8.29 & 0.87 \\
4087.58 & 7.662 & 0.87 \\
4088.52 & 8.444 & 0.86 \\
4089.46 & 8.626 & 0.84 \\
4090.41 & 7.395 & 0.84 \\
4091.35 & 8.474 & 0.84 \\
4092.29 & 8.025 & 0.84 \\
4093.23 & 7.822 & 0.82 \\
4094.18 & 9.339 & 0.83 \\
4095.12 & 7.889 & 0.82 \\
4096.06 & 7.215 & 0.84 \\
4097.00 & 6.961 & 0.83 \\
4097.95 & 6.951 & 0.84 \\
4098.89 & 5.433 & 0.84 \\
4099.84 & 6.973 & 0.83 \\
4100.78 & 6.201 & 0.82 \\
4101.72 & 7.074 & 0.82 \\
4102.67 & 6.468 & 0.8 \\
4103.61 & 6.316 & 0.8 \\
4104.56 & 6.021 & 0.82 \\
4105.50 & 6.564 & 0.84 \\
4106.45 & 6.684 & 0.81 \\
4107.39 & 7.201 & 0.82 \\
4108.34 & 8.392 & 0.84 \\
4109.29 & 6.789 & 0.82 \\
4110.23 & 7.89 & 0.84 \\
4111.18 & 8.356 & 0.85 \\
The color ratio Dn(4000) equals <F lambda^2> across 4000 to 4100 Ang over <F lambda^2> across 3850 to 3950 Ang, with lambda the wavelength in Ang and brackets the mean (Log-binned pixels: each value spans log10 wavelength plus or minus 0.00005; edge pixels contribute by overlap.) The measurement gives 1.89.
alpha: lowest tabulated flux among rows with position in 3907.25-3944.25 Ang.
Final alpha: 0.7528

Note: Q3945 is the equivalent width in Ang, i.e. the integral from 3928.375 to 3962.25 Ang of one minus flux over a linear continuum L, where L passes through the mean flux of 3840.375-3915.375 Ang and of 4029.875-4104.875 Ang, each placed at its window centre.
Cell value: 9.6 Ang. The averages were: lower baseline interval 4.71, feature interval 4.14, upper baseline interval 7.59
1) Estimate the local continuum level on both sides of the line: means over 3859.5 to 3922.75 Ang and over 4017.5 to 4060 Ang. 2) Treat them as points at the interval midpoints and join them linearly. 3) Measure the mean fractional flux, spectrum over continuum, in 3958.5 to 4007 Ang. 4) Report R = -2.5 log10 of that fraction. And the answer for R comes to 0.18 mag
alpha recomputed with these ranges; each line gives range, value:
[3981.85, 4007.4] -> 5.668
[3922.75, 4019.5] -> 0.6356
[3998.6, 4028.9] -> 7.018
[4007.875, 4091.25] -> 5.435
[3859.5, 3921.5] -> 2.988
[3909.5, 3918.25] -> 4.604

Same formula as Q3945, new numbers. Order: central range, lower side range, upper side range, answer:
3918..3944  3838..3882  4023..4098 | 9.27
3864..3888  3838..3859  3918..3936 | -2.63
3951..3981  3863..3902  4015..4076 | 8.50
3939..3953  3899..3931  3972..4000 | 1.68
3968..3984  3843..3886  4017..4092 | 3.53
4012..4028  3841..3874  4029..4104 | -3.86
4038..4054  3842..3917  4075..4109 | -1.68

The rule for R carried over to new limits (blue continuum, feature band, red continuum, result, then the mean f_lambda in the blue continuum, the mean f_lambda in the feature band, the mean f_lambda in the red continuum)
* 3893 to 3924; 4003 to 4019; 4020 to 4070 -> -0.16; 5.49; 8.32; 7.73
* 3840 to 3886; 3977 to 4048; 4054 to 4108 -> -0.20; 4.21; 7.73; 7.47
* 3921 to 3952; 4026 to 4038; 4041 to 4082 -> -0.20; 3.8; 8.06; 7.61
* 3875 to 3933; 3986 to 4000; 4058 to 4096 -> -0.13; 4.83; 7.12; 7.76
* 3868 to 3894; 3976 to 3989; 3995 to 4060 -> 0.06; 4.53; 6.55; 7.96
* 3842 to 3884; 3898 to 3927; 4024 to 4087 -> -0.05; 4.24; 5.39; 7.75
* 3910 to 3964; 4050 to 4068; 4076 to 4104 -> -0.07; 4.54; 7.48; 7.68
